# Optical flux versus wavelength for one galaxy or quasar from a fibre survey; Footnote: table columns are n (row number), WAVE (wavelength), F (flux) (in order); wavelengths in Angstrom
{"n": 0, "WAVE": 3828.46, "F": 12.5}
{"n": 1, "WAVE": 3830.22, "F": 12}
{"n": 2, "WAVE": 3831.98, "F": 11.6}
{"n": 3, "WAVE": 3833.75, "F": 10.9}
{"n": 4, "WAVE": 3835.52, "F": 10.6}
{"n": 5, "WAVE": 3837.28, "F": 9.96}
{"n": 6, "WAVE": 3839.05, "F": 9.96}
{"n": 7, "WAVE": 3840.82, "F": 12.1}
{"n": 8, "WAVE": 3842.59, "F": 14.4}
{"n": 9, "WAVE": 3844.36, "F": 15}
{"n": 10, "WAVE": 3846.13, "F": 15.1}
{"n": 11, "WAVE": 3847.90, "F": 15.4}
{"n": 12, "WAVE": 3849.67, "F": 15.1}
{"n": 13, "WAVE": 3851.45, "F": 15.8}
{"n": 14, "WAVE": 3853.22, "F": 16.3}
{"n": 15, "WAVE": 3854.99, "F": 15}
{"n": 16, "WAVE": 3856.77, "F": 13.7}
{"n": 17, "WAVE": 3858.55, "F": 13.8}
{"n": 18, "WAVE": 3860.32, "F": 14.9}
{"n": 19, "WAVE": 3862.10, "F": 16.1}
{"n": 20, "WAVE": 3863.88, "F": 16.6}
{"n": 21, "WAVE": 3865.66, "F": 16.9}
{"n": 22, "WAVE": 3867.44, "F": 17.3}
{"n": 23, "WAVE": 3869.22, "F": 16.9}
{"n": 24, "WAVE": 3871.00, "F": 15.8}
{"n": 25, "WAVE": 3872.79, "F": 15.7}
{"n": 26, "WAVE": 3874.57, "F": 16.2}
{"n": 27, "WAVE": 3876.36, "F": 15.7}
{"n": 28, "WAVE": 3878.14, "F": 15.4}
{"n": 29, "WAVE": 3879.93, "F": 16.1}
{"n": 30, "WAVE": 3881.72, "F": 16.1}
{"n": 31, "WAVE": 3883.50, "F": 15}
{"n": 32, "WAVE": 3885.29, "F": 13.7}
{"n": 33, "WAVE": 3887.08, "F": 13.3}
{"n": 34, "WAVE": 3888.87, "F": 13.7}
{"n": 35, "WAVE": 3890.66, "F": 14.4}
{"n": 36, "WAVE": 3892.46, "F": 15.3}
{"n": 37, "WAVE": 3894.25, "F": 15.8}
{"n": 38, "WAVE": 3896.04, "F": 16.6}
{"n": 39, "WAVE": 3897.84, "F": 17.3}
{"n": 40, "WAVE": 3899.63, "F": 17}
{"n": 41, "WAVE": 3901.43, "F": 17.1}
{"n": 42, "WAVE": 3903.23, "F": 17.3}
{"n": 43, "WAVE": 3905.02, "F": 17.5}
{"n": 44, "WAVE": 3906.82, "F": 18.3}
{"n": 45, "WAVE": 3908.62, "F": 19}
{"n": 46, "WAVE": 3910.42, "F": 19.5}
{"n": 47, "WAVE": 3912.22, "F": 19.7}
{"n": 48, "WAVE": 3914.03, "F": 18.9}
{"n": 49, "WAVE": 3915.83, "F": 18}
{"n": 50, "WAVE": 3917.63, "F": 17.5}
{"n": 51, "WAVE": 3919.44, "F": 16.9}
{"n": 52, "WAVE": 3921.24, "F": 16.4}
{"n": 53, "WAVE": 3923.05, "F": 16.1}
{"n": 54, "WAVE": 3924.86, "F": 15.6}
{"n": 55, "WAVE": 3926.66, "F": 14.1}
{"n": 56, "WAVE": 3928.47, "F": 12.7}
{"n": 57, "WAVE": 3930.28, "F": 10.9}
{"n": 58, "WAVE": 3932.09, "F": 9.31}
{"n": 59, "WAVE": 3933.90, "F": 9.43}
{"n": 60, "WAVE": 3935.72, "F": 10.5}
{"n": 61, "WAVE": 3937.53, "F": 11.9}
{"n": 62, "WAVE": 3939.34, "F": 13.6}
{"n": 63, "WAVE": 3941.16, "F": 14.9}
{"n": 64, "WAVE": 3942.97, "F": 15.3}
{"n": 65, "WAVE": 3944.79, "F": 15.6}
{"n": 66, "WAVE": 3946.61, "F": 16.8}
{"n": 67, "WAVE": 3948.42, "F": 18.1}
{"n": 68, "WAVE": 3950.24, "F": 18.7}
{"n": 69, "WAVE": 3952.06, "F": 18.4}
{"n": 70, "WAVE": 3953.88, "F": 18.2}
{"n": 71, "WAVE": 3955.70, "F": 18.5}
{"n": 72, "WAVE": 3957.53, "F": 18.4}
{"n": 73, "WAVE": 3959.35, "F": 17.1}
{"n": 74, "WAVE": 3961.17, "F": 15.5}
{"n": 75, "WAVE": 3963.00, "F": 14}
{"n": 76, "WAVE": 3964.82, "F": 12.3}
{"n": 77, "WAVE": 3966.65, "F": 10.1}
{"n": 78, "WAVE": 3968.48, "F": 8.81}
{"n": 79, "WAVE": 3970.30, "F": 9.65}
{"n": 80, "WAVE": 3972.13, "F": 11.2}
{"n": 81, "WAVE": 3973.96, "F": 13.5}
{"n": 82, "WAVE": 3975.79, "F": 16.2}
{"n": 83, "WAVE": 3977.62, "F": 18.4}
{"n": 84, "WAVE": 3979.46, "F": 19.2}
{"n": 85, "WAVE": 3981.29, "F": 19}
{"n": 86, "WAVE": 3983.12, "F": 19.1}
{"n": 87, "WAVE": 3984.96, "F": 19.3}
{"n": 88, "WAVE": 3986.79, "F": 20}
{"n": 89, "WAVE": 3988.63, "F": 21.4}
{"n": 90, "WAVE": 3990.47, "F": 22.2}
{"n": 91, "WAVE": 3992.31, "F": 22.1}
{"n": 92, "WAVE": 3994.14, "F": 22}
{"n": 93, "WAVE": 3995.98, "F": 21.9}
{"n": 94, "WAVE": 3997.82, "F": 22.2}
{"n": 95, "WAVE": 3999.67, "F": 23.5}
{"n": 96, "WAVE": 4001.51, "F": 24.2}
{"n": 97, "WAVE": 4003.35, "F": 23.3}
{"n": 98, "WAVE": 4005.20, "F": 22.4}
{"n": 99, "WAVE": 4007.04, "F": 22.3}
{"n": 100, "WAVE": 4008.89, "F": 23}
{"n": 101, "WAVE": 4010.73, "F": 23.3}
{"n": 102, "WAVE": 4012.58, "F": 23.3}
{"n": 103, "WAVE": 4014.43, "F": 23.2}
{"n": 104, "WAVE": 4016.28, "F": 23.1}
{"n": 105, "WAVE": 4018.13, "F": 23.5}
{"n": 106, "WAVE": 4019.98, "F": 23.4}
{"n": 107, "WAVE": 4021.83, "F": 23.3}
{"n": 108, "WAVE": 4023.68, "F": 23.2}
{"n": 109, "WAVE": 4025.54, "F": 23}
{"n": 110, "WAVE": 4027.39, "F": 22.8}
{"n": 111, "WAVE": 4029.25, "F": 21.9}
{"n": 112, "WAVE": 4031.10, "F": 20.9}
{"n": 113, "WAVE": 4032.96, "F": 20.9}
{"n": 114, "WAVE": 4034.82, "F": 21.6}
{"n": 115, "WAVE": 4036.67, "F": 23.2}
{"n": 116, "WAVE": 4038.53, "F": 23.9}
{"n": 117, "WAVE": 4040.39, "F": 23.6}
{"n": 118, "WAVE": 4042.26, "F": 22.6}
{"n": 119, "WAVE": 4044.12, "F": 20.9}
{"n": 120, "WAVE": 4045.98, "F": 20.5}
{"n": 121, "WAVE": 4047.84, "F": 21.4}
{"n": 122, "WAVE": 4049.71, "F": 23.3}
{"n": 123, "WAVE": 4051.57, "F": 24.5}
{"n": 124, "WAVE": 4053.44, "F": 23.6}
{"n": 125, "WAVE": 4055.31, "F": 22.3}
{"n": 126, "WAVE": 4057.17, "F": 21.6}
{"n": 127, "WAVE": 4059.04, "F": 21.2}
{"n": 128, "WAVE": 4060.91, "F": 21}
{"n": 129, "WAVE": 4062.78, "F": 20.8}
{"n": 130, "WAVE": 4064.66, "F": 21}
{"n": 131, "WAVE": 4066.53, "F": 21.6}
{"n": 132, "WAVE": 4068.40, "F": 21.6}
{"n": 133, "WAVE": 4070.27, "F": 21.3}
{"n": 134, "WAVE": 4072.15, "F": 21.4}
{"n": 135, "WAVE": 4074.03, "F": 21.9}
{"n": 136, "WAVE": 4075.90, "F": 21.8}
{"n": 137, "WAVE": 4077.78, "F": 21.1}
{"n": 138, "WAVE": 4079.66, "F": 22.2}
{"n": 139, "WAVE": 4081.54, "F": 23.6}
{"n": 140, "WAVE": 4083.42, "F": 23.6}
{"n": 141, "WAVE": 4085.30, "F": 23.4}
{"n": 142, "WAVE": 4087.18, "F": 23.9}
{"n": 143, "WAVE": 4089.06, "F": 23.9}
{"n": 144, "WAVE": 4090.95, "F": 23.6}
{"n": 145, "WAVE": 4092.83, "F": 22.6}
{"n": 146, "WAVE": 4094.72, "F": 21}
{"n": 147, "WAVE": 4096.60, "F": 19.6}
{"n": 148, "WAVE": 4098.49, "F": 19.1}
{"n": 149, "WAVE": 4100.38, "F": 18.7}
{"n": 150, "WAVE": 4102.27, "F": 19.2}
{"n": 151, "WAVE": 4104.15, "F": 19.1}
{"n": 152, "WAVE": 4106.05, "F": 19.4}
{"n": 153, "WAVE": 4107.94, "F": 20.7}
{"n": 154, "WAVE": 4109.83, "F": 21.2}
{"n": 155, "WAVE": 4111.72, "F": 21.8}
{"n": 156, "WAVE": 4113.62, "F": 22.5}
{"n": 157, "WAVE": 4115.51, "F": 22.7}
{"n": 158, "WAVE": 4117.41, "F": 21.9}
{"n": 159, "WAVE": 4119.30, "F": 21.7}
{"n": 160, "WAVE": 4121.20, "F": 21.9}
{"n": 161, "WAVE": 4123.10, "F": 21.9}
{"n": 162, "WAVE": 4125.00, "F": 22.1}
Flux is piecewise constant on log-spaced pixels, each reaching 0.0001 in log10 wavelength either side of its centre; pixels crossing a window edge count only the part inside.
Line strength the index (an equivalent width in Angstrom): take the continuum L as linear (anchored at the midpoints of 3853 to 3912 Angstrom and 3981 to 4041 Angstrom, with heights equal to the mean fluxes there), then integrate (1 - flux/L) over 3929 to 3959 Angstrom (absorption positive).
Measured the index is 6.62 Angstrom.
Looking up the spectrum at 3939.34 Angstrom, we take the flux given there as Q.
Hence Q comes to 13.6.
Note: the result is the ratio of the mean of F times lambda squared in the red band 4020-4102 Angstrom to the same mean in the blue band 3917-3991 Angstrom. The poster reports 1.5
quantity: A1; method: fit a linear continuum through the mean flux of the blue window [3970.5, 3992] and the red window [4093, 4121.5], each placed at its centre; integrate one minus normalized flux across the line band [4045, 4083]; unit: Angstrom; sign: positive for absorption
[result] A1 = -4.1 Angstrom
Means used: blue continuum 18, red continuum 20.7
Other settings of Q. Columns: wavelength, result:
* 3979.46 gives 19.2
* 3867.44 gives 17.3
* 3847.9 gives 15.4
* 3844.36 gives 15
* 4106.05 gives 19.4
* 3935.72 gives 10.5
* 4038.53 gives 23.9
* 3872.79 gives 15.7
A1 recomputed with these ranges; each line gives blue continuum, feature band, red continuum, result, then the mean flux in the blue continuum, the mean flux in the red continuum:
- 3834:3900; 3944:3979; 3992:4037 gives 8.04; 14.9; 22.7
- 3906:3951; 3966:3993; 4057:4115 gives 1.22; 15.5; 21.5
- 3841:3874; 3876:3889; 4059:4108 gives 0.99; 15.5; 21.4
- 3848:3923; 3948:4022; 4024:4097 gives 2.05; 16.3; 22.2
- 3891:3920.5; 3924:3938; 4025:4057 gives 5.04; 17.5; 22.4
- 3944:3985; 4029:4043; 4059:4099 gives -1.93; 15.8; 21.9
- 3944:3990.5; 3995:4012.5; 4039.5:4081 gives -4.10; 16.4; 21.9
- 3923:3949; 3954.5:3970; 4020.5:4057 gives 1.47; 13.5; 22.5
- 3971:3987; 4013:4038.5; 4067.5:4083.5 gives -4.23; 17.1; 22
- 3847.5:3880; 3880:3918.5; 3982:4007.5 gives 1.55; 15.7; 21.8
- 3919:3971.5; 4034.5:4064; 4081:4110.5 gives -4.69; 14.4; 21.4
